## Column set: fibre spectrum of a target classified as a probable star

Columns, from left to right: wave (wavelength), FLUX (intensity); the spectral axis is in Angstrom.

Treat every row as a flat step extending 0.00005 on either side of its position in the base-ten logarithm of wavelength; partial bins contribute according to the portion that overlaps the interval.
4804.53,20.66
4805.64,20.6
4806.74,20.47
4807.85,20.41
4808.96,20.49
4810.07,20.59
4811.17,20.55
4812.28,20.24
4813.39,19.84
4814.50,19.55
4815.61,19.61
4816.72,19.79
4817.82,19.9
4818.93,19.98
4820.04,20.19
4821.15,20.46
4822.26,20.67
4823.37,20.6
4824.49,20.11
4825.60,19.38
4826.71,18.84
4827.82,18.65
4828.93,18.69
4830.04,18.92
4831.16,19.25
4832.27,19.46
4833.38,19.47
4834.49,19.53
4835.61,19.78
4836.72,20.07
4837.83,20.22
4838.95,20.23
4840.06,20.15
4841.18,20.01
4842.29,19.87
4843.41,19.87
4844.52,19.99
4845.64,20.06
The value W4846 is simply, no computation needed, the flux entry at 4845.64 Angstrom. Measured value 20.06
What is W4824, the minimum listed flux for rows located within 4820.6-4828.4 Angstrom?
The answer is 18.65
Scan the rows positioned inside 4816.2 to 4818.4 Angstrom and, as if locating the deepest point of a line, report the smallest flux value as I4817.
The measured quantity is 19.79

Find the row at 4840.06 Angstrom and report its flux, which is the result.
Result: 20.15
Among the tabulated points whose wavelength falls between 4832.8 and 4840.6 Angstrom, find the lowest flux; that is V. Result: 19.47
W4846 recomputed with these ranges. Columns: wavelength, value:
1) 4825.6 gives 19.38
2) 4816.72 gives 19.79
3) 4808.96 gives 20.49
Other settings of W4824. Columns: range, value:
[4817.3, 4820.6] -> 19.9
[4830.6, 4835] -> 19.25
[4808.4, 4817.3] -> 19.55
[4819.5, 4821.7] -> 20.19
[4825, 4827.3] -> 18.84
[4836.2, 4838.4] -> 20.07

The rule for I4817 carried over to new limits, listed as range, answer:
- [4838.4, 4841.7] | 20.01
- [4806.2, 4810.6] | 20.41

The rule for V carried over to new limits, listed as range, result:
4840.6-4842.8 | 19.87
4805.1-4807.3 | 20.47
